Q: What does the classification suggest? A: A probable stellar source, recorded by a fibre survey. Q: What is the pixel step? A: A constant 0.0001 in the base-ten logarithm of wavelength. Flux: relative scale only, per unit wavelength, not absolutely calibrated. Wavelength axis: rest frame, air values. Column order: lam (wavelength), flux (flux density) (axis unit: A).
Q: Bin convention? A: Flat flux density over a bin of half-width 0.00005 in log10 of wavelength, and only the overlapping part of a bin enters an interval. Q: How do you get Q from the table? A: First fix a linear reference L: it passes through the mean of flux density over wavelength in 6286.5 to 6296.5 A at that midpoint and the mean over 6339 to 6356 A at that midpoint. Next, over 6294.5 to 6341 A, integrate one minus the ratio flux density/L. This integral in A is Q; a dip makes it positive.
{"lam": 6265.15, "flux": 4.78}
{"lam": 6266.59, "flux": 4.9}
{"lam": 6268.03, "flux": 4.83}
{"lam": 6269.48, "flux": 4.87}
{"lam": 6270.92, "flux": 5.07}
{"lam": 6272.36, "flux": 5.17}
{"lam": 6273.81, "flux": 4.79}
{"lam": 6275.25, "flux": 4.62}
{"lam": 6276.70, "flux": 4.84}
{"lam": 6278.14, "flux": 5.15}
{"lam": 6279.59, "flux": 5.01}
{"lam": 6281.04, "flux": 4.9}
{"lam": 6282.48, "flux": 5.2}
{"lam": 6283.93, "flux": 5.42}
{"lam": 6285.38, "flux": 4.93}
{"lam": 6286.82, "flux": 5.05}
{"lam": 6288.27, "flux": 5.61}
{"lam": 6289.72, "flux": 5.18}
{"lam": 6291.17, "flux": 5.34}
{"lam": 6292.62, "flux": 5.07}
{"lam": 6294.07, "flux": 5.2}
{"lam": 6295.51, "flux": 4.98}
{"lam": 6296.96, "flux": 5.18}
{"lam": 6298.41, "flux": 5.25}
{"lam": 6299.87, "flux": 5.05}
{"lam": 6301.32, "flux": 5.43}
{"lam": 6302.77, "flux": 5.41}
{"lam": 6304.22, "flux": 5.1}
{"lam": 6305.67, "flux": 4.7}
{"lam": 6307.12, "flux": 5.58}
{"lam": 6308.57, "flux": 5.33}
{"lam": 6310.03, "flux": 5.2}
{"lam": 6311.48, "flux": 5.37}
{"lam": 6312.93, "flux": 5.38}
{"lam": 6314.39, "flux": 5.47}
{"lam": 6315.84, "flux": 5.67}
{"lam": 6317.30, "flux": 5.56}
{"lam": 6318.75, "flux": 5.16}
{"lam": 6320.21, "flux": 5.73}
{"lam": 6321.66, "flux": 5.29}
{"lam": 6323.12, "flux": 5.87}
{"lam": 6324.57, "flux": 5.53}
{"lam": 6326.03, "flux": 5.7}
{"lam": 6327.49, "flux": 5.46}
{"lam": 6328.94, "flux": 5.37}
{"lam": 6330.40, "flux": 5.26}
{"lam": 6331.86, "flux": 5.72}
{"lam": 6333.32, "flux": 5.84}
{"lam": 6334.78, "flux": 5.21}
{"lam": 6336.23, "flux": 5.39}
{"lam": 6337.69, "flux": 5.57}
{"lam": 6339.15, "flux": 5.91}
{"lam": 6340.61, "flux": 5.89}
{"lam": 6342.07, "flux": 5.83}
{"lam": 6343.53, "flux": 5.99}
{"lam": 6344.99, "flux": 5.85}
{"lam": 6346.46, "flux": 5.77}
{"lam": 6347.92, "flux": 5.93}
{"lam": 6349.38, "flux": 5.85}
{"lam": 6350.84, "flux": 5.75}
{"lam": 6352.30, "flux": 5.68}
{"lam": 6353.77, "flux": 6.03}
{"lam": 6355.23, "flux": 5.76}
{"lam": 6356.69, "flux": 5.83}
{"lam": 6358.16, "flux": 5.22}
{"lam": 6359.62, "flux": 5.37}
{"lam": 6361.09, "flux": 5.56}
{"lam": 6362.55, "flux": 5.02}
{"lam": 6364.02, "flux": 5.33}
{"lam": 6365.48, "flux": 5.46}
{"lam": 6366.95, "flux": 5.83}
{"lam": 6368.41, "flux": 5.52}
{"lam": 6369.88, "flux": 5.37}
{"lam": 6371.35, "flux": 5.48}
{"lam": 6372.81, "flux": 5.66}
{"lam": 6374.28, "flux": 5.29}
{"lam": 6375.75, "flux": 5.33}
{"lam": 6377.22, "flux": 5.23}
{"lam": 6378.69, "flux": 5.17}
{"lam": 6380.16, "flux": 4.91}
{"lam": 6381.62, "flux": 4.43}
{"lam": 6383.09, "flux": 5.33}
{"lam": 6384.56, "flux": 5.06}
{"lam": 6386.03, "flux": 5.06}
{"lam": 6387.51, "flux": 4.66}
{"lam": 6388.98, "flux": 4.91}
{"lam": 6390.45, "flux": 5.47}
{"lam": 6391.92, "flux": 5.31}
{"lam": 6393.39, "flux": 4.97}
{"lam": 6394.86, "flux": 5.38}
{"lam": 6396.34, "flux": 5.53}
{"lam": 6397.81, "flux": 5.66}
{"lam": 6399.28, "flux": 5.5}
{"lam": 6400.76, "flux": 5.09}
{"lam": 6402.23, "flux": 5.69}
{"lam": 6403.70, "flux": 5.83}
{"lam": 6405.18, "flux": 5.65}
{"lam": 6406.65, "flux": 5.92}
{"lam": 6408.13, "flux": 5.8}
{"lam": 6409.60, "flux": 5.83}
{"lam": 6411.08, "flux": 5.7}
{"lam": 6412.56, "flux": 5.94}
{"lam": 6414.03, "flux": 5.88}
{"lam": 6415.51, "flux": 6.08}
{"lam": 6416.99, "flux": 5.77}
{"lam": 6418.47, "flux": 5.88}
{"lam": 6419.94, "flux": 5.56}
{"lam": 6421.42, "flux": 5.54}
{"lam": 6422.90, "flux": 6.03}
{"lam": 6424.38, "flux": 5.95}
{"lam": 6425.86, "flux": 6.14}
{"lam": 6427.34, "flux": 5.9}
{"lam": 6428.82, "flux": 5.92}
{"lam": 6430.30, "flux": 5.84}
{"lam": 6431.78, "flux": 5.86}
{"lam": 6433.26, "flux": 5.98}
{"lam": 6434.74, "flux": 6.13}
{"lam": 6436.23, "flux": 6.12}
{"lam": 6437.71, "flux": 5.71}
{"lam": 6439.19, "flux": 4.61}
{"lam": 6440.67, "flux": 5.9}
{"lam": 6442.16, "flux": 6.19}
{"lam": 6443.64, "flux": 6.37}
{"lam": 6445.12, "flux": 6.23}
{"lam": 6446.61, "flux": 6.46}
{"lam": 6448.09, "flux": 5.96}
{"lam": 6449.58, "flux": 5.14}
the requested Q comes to 0.8 A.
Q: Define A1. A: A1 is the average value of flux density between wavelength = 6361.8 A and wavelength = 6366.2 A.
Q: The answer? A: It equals 5.28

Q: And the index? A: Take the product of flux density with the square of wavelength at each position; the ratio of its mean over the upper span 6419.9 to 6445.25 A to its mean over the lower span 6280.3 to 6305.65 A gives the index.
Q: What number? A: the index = 1.19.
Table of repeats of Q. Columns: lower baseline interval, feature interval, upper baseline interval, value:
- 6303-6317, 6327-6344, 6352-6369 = -0.6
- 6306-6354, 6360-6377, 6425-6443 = 0.8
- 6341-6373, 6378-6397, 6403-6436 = 2.2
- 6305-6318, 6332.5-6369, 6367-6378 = -1.7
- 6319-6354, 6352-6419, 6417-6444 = 3.6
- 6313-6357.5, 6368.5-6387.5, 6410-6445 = 1.9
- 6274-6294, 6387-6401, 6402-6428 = 1.1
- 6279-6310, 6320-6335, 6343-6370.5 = -0.3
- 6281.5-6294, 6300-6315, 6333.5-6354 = 0.3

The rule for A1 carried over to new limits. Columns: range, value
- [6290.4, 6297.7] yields 5.16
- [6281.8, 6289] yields 5.24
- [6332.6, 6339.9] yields 5.59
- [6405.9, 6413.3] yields 5.84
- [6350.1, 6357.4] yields 5.81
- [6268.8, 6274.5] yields 4.98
